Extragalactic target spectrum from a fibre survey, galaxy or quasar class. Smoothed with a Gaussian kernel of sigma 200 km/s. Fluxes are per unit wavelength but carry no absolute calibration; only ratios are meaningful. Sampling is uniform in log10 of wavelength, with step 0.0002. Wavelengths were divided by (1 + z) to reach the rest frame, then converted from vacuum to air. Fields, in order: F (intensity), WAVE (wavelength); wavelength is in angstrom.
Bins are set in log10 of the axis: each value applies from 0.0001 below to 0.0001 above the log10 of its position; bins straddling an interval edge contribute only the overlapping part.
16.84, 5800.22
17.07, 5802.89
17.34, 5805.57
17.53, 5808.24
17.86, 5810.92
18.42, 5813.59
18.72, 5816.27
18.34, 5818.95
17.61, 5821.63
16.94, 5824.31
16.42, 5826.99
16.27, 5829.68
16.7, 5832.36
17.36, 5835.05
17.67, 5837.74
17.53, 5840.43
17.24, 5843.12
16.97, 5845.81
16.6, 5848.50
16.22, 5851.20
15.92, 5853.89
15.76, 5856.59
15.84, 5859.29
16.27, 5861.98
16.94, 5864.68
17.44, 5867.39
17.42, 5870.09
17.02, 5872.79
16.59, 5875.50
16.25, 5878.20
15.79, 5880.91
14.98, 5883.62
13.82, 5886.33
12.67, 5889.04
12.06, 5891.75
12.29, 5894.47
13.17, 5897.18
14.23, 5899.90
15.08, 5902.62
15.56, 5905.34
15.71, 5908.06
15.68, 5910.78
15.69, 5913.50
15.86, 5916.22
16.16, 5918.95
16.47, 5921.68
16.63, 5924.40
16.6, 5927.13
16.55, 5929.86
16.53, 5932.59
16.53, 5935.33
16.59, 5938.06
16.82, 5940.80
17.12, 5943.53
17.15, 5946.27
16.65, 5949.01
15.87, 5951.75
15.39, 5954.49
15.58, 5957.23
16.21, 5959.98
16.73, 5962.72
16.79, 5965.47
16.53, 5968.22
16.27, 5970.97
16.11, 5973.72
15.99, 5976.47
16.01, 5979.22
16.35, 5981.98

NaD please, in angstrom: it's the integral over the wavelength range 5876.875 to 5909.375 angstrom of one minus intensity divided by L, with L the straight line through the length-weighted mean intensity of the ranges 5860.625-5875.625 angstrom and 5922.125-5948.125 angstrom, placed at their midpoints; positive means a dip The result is 4.97 angstrom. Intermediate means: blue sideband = 17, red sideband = 16.7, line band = 14.3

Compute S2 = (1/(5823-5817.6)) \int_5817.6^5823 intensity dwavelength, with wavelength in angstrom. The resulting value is 18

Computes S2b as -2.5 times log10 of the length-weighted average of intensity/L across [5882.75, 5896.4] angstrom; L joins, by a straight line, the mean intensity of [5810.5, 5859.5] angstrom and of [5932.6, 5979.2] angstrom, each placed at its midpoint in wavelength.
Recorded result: 0.27 mag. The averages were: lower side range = 17.1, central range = 13.1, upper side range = 16.4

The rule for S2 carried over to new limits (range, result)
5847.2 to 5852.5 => 16.4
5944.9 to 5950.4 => 16.9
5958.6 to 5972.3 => 16.5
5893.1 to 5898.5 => 12.7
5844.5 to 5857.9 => 16.3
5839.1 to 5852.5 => 16.9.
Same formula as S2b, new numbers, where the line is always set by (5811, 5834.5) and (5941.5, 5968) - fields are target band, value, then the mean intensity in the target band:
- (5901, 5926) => 0.06 mag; 15.9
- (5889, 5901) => 0.29 mag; 12.9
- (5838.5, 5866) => 0.04 mag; 16.6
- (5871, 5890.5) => 0.11 mag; 15.3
